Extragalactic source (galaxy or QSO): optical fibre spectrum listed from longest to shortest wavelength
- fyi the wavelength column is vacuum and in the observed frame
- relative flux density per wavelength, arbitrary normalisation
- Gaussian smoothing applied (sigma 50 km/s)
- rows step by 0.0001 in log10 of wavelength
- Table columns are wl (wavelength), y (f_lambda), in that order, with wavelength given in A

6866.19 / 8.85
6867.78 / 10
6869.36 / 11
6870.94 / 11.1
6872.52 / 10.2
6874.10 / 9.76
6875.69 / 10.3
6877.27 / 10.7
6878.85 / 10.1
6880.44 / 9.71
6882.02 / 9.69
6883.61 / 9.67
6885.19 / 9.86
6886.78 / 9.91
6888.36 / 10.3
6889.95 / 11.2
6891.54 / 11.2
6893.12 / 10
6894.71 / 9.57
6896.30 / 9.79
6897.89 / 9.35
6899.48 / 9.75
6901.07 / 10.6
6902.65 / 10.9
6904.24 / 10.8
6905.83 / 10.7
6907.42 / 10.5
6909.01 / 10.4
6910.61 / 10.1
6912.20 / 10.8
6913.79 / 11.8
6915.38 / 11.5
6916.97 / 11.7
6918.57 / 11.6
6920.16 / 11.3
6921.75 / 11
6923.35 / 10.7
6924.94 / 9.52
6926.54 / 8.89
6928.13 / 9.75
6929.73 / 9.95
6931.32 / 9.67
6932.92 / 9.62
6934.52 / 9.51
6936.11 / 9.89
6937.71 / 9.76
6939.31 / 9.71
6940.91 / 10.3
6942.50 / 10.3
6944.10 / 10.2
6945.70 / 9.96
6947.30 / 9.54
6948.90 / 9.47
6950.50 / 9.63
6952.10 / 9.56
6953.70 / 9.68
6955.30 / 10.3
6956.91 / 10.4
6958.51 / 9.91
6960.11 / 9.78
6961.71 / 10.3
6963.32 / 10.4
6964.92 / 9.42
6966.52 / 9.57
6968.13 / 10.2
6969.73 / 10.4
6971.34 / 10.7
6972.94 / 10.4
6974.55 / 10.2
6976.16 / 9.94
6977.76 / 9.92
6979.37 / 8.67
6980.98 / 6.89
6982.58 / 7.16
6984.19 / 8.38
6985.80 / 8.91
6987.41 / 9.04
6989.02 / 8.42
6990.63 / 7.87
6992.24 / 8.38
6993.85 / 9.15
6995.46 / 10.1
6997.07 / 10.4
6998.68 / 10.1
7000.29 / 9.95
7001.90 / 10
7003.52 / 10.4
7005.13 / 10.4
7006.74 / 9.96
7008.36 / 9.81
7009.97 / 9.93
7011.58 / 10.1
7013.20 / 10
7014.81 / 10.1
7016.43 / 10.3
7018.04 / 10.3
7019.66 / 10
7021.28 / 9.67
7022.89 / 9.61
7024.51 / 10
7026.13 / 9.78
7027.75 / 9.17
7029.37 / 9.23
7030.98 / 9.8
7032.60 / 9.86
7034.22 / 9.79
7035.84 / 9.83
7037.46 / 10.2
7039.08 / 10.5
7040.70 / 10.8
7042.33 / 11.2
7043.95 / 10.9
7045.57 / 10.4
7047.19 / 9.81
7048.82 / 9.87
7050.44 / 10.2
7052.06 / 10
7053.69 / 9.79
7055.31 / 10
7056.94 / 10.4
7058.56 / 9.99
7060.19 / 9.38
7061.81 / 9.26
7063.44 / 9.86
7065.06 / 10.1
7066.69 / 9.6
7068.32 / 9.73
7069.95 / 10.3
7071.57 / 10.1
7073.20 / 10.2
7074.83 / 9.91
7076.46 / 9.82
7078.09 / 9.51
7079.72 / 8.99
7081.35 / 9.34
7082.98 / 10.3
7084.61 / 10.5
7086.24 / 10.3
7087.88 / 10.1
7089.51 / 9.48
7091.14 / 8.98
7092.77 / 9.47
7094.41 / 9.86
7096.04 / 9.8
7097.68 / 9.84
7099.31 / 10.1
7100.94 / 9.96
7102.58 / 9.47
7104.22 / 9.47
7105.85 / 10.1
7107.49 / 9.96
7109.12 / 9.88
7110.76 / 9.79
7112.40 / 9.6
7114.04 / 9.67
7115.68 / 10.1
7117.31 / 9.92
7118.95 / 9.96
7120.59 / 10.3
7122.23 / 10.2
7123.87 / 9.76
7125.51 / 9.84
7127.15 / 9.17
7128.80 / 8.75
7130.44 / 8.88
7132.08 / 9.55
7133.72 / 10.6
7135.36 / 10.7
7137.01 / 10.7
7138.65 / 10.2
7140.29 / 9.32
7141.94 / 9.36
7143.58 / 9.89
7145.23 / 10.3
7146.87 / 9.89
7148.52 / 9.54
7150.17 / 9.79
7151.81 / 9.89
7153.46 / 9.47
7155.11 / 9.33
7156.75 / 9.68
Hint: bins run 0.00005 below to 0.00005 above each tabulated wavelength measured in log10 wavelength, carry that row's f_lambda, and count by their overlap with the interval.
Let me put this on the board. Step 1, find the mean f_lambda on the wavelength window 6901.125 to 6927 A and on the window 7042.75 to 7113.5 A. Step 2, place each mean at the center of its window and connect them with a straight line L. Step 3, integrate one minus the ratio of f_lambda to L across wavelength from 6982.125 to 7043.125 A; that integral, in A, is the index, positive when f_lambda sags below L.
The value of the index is 3.1 A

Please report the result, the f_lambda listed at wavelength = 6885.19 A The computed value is 9.86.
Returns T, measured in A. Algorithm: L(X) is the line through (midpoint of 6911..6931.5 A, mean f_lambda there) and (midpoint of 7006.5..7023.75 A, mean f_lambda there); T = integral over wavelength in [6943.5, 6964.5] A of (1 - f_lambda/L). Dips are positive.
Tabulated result 1.0 A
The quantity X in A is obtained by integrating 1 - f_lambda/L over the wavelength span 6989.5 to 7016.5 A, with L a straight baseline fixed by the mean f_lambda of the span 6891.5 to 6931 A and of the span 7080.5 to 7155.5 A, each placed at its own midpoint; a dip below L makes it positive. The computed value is 1.0 A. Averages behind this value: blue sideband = 10.5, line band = 9.79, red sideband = 9.81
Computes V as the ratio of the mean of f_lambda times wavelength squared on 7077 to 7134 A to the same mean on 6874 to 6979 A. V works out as 1.01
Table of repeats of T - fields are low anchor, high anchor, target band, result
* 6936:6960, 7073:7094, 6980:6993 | 2.27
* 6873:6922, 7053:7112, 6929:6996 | 4.47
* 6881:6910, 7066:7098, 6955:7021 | 2.30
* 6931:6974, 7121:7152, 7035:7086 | -0.82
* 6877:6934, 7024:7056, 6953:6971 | 0.30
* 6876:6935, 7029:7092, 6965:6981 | 0.56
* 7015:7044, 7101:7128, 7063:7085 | 0.13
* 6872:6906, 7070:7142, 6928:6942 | 0.41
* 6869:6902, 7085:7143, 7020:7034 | 0.41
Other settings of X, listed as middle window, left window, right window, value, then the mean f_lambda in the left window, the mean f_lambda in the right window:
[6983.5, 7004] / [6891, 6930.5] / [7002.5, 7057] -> 1.8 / 10.5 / 10.1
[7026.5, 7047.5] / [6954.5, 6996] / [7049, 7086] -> -0.8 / 9.41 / 9.89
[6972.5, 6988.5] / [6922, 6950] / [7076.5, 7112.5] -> 1.5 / 9.83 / 9.77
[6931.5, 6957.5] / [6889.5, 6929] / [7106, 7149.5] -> 1.4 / 10.5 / 9.84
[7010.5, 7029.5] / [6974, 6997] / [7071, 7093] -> -1.5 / 8.82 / 9.79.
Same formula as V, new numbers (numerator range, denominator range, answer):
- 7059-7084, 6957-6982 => 1.03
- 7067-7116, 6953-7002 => 1.07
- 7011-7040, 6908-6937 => 0.98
